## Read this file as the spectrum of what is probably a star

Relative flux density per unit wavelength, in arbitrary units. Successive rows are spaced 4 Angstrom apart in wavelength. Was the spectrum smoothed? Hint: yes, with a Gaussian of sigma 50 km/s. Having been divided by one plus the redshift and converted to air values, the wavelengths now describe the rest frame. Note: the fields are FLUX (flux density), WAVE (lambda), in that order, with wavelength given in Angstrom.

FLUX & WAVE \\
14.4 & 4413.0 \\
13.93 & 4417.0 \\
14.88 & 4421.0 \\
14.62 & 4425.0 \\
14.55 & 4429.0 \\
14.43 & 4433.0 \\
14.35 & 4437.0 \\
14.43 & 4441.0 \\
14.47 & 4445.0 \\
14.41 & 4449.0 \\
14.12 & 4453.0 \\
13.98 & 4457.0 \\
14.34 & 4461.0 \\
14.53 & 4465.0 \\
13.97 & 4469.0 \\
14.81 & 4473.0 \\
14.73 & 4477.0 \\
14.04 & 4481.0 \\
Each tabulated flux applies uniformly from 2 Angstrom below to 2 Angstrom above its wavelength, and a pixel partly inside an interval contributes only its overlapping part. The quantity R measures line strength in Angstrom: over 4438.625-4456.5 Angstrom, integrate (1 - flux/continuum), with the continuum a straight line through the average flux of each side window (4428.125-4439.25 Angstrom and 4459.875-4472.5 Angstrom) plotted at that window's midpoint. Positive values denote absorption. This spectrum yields 0.1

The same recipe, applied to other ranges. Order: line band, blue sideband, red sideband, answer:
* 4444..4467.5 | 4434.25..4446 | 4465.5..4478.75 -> 0.26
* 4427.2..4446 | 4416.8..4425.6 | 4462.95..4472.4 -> 0.06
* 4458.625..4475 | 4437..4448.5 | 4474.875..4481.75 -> 0.05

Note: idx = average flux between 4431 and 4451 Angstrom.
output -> 14.4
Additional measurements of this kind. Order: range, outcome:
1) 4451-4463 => 14.1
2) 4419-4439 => 14.6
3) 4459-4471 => 14.3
